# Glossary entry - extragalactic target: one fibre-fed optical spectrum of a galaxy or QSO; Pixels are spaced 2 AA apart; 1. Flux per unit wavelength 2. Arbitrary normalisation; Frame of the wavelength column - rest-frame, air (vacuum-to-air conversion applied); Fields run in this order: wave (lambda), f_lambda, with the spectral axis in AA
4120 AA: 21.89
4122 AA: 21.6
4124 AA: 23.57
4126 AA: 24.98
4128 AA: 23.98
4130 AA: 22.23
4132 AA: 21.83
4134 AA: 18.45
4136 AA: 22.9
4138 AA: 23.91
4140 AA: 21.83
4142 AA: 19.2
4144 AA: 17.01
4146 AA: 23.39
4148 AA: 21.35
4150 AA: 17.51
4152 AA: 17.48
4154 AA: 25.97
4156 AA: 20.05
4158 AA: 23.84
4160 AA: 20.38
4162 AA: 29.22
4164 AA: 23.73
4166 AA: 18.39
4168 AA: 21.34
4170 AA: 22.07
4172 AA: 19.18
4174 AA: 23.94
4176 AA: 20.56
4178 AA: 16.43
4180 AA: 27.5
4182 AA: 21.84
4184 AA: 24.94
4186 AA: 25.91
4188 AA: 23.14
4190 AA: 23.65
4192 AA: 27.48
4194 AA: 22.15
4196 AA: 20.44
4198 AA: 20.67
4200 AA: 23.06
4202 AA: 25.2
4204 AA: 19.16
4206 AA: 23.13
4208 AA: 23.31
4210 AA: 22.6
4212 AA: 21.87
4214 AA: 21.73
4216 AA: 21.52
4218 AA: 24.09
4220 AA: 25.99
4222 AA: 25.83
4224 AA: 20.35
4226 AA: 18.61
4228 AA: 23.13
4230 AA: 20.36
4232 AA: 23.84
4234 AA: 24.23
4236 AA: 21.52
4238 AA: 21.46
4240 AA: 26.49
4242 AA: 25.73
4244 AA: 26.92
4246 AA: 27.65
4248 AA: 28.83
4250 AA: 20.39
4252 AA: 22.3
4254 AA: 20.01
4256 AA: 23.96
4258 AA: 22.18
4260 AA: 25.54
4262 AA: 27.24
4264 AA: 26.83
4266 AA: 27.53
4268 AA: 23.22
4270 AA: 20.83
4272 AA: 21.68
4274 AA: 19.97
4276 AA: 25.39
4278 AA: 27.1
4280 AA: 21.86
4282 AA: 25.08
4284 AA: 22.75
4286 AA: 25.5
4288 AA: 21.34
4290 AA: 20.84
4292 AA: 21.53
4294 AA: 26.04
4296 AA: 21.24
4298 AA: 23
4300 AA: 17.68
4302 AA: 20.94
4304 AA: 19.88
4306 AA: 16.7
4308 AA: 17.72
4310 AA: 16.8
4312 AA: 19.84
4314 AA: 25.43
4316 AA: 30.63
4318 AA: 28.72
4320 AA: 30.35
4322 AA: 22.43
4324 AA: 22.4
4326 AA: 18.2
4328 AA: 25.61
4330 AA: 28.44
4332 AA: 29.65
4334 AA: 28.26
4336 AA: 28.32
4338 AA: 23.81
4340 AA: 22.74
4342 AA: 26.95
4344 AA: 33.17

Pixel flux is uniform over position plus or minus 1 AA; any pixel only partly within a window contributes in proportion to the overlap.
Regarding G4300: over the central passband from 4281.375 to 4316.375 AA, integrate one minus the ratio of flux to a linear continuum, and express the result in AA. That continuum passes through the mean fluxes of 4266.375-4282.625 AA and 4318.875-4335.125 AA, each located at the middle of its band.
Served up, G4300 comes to 3.93 AA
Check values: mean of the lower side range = 23.3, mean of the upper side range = 25.7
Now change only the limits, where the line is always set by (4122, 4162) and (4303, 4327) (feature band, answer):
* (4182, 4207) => -1.4 AA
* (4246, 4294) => -3.1 AA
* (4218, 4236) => -0.6 AA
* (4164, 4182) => 0.4 AA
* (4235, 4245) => -1.0 AA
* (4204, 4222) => -0.8 AA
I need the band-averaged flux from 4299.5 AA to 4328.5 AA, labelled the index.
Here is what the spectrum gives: 22.2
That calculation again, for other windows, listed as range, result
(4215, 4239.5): 22.7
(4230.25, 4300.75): 23.6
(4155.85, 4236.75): 22.6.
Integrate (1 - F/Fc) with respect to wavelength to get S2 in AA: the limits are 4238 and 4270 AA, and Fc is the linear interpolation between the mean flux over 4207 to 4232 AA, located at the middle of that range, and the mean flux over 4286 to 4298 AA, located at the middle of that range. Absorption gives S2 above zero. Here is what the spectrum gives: -3.2 AA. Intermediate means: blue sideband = 22.5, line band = 24.7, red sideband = 22.5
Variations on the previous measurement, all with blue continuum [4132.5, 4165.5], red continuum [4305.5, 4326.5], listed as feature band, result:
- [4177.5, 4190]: -1.0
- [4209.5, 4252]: -2.3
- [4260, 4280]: -1.6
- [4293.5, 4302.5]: 0.5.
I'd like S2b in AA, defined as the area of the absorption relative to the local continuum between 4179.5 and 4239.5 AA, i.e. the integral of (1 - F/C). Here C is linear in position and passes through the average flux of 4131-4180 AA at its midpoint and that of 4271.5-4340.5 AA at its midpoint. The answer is -2.3 AA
